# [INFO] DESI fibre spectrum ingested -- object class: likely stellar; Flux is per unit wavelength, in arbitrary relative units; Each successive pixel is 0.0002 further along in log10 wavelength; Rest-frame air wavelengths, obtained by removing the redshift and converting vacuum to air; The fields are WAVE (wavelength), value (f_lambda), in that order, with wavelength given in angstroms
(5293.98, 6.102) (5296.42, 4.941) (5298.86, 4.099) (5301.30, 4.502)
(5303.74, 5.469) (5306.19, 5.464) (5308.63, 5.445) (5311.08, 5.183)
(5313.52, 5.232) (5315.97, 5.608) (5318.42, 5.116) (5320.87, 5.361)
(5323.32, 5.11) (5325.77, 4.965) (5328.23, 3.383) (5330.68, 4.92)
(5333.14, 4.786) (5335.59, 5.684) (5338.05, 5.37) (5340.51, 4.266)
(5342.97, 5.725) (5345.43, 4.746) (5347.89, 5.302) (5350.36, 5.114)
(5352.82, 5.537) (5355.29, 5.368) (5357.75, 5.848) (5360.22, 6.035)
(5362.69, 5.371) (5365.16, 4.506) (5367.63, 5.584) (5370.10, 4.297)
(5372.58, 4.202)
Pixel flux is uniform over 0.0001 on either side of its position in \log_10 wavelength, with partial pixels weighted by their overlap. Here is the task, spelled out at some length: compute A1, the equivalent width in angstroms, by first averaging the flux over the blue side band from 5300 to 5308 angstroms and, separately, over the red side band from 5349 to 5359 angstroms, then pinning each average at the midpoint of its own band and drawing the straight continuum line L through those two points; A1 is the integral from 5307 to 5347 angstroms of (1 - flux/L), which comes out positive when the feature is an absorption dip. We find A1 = 1.8 angstroms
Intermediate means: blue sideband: 5.16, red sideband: 5.46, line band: 5.06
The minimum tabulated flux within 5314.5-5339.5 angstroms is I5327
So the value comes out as 3.383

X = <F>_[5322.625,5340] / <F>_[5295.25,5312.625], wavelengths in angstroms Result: 1.0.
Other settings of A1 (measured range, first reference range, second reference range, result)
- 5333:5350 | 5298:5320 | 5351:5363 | 1.0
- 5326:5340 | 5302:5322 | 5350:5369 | 1.5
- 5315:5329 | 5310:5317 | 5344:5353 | 0.9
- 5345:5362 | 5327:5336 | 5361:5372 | -2.2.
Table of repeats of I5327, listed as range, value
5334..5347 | 4.266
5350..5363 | 5.114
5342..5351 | 4.746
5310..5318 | 5.183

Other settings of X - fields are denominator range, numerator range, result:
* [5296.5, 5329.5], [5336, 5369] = 1.06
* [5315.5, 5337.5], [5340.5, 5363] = 1.08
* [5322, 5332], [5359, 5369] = 1.16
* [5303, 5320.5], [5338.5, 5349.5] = 0.94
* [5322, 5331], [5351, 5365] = 1.21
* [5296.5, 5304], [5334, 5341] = 1.12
